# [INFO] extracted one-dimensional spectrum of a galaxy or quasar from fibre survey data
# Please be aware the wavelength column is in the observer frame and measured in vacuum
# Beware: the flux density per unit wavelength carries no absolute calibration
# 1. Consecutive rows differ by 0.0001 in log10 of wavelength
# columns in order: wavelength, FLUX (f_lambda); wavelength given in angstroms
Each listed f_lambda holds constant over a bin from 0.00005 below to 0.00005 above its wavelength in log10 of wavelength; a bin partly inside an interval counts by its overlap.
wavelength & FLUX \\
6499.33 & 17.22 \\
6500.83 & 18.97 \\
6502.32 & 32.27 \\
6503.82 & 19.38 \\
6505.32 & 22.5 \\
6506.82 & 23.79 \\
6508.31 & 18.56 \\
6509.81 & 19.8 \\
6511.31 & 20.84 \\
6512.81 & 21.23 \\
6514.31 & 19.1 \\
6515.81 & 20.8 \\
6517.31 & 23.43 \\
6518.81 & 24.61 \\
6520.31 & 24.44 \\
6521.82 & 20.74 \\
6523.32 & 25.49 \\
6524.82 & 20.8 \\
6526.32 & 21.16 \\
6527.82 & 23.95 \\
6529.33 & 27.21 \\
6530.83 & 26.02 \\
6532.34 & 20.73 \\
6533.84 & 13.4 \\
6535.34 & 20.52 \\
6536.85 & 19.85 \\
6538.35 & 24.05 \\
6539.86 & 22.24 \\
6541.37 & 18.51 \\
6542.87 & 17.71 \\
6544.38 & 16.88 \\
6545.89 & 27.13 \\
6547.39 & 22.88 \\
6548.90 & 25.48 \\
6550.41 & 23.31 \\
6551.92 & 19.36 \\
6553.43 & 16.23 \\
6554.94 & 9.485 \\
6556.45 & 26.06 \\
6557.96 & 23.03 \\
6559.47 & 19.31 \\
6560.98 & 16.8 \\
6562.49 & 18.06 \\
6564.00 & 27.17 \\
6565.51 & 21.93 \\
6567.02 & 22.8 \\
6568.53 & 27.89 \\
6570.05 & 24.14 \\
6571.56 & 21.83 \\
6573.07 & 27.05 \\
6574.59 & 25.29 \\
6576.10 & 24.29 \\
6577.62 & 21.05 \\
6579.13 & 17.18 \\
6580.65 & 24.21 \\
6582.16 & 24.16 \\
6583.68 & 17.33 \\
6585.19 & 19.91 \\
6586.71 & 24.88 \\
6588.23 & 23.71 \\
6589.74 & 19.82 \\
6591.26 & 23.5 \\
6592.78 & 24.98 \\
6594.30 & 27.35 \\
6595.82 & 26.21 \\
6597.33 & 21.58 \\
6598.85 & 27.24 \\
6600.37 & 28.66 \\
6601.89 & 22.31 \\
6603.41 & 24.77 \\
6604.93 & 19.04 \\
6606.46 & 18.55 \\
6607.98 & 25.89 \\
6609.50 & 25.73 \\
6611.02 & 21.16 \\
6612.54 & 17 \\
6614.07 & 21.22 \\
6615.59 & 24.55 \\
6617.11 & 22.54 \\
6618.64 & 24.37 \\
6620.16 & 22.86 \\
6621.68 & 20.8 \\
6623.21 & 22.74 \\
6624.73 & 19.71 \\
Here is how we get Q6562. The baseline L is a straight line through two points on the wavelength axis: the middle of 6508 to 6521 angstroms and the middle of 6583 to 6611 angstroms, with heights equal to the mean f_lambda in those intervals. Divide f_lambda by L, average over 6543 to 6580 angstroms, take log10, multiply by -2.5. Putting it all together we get 0.038 mag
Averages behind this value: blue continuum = 21.5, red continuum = 23.4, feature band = 21.8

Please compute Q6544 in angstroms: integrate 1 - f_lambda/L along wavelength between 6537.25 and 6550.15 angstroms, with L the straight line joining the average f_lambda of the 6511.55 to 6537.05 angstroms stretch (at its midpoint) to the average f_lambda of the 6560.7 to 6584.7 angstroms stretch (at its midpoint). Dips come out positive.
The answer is 0.23 angstroms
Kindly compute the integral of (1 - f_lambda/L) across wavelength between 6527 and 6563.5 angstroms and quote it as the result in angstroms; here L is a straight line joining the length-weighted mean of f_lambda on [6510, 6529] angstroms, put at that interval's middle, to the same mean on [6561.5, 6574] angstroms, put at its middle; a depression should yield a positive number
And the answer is 3.5 angstroms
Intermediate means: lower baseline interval 22.3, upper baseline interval 23.7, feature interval 20.8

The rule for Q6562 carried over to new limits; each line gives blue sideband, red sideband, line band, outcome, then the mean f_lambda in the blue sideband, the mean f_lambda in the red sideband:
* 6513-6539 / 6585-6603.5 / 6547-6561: 0.137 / 22.1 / 24.3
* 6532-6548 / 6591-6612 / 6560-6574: -0.052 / 20.3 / 24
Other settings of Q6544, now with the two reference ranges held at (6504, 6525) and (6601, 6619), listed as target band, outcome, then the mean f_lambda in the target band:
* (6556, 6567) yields 0.2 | 21.7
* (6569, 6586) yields -0.3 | 22.5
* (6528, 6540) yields 0.0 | 21.8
